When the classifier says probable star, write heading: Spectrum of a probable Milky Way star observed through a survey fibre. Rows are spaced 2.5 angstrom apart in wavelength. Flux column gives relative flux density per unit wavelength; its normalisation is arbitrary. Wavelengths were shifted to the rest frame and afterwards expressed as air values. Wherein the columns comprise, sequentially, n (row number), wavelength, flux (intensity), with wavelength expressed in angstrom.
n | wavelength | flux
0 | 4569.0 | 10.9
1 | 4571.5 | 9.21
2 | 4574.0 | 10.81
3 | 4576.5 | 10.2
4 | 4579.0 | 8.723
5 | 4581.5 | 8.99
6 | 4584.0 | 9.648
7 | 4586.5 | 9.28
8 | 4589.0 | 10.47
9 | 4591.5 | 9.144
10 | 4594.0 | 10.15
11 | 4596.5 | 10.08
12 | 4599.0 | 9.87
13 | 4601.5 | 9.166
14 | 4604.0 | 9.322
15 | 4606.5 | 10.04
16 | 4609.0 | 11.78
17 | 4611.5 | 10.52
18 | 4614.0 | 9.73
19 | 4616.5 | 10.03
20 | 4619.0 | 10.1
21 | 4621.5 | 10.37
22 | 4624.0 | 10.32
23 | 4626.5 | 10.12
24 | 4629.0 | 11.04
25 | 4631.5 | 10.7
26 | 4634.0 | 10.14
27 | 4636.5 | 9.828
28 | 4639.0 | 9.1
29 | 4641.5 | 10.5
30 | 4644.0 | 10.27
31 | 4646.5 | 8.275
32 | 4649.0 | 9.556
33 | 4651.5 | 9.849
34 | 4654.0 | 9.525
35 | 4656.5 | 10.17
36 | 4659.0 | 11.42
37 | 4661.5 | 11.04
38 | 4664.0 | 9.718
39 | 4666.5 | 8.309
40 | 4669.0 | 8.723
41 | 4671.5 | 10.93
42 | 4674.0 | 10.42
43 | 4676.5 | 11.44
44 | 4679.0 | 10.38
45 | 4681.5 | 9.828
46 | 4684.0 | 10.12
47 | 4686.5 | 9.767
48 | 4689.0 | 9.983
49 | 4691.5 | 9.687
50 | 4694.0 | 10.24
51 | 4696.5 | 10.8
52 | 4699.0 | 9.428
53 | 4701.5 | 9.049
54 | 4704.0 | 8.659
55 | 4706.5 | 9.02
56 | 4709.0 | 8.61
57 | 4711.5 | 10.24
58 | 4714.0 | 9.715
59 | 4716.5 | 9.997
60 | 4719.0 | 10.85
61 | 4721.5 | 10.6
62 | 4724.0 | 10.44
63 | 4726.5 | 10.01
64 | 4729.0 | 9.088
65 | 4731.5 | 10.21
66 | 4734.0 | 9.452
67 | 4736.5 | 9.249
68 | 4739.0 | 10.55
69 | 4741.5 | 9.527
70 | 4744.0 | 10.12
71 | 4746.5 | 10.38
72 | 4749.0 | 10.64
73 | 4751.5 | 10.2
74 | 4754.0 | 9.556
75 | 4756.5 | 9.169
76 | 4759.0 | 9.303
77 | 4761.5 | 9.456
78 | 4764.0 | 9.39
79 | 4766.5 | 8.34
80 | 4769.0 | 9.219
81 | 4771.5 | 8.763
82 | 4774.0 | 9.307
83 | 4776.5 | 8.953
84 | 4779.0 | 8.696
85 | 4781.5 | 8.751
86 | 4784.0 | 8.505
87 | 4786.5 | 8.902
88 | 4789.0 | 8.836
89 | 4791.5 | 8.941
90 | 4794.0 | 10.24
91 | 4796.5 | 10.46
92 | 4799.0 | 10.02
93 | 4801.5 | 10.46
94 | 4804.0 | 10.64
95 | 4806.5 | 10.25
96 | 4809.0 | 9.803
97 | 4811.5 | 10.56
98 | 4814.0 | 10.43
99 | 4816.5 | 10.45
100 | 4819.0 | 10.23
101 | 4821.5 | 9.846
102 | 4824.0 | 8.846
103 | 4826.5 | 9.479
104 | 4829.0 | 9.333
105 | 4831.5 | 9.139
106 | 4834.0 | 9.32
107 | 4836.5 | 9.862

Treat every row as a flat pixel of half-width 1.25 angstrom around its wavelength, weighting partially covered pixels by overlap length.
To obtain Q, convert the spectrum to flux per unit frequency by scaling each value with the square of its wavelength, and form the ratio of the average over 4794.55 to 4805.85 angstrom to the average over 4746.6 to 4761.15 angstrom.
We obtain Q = 1.1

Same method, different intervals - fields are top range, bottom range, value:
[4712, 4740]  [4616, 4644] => 1.02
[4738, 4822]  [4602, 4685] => 1.01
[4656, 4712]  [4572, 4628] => 1.03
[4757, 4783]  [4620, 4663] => 0.94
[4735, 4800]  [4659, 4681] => 0.97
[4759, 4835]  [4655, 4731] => 1.00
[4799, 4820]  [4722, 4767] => 1.09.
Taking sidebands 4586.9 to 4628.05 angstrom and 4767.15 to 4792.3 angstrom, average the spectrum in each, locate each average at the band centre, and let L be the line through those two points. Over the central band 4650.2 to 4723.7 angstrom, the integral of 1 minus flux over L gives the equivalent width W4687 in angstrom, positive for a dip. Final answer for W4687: -3.4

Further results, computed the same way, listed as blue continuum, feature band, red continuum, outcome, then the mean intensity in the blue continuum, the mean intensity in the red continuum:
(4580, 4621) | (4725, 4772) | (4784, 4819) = 1.5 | 9.9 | 9.95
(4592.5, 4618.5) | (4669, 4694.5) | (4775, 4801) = -1.2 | 10.1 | 9.27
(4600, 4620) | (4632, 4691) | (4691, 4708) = -1.3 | 10.1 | 9.53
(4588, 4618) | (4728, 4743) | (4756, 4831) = 0.0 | 10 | 9.52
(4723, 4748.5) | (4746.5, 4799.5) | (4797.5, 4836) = 3.1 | 9.92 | 9.92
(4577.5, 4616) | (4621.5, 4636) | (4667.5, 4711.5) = -0.9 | 9.8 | 9.83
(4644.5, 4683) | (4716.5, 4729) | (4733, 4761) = -0.5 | 9.98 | 9.82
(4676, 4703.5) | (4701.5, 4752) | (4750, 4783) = -1.4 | 9.99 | 9.17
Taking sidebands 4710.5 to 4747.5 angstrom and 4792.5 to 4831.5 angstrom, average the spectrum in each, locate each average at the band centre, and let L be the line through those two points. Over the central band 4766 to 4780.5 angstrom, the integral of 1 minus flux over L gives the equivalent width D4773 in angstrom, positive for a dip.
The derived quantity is 1.6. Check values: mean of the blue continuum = 10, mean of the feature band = 8.91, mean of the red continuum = 10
